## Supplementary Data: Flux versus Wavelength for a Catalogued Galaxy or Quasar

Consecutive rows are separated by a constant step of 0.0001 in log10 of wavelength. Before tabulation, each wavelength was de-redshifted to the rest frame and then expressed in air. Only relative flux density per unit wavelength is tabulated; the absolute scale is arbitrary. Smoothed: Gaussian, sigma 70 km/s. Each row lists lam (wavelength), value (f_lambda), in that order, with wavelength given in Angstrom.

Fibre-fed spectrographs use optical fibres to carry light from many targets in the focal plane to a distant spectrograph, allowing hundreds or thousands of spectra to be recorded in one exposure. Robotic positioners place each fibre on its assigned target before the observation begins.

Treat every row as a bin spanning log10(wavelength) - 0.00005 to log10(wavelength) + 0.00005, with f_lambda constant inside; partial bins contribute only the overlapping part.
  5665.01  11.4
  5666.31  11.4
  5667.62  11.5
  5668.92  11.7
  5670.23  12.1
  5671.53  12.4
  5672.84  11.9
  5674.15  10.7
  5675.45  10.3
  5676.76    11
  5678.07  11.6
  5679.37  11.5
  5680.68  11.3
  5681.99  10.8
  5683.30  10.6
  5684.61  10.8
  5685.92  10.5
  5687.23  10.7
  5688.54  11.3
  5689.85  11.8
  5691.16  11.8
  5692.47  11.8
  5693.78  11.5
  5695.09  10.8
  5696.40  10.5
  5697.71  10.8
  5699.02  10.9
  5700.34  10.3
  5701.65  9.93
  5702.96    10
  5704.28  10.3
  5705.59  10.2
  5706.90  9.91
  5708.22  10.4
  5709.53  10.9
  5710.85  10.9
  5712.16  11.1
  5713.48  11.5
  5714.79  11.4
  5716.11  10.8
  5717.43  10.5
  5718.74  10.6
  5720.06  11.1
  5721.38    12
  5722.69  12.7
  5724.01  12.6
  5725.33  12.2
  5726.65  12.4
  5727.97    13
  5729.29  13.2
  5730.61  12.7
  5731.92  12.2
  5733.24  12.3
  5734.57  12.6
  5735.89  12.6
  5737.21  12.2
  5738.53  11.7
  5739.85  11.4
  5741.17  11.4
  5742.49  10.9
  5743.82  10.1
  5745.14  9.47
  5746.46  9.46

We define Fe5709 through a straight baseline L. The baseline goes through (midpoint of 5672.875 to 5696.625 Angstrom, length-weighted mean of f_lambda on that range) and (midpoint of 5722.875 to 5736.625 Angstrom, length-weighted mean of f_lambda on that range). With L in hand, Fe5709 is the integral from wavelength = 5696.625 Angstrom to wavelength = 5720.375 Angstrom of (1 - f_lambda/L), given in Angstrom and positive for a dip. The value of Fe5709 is 2.5 Angstrom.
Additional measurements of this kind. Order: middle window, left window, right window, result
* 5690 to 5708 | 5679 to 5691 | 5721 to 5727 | 1.3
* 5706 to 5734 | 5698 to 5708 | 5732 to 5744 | -1.6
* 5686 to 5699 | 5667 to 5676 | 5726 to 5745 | 0.6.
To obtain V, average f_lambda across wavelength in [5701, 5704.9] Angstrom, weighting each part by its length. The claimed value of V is 10.1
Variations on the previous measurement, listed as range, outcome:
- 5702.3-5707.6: 10.1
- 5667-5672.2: 11.9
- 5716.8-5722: 11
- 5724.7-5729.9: 12.7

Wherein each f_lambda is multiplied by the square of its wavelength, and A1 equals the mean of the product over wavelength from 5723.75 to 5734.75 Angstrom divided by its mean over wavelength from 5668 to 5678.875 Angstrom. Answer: 1.12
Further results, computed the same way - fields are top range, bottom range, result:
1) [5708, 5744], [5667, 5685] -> 1.06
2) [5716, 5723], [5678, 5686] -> 1.04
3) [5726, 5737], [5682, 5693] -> 1.15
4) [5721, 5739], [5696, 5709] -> 1.22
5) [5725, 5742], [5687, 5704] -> 1.14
